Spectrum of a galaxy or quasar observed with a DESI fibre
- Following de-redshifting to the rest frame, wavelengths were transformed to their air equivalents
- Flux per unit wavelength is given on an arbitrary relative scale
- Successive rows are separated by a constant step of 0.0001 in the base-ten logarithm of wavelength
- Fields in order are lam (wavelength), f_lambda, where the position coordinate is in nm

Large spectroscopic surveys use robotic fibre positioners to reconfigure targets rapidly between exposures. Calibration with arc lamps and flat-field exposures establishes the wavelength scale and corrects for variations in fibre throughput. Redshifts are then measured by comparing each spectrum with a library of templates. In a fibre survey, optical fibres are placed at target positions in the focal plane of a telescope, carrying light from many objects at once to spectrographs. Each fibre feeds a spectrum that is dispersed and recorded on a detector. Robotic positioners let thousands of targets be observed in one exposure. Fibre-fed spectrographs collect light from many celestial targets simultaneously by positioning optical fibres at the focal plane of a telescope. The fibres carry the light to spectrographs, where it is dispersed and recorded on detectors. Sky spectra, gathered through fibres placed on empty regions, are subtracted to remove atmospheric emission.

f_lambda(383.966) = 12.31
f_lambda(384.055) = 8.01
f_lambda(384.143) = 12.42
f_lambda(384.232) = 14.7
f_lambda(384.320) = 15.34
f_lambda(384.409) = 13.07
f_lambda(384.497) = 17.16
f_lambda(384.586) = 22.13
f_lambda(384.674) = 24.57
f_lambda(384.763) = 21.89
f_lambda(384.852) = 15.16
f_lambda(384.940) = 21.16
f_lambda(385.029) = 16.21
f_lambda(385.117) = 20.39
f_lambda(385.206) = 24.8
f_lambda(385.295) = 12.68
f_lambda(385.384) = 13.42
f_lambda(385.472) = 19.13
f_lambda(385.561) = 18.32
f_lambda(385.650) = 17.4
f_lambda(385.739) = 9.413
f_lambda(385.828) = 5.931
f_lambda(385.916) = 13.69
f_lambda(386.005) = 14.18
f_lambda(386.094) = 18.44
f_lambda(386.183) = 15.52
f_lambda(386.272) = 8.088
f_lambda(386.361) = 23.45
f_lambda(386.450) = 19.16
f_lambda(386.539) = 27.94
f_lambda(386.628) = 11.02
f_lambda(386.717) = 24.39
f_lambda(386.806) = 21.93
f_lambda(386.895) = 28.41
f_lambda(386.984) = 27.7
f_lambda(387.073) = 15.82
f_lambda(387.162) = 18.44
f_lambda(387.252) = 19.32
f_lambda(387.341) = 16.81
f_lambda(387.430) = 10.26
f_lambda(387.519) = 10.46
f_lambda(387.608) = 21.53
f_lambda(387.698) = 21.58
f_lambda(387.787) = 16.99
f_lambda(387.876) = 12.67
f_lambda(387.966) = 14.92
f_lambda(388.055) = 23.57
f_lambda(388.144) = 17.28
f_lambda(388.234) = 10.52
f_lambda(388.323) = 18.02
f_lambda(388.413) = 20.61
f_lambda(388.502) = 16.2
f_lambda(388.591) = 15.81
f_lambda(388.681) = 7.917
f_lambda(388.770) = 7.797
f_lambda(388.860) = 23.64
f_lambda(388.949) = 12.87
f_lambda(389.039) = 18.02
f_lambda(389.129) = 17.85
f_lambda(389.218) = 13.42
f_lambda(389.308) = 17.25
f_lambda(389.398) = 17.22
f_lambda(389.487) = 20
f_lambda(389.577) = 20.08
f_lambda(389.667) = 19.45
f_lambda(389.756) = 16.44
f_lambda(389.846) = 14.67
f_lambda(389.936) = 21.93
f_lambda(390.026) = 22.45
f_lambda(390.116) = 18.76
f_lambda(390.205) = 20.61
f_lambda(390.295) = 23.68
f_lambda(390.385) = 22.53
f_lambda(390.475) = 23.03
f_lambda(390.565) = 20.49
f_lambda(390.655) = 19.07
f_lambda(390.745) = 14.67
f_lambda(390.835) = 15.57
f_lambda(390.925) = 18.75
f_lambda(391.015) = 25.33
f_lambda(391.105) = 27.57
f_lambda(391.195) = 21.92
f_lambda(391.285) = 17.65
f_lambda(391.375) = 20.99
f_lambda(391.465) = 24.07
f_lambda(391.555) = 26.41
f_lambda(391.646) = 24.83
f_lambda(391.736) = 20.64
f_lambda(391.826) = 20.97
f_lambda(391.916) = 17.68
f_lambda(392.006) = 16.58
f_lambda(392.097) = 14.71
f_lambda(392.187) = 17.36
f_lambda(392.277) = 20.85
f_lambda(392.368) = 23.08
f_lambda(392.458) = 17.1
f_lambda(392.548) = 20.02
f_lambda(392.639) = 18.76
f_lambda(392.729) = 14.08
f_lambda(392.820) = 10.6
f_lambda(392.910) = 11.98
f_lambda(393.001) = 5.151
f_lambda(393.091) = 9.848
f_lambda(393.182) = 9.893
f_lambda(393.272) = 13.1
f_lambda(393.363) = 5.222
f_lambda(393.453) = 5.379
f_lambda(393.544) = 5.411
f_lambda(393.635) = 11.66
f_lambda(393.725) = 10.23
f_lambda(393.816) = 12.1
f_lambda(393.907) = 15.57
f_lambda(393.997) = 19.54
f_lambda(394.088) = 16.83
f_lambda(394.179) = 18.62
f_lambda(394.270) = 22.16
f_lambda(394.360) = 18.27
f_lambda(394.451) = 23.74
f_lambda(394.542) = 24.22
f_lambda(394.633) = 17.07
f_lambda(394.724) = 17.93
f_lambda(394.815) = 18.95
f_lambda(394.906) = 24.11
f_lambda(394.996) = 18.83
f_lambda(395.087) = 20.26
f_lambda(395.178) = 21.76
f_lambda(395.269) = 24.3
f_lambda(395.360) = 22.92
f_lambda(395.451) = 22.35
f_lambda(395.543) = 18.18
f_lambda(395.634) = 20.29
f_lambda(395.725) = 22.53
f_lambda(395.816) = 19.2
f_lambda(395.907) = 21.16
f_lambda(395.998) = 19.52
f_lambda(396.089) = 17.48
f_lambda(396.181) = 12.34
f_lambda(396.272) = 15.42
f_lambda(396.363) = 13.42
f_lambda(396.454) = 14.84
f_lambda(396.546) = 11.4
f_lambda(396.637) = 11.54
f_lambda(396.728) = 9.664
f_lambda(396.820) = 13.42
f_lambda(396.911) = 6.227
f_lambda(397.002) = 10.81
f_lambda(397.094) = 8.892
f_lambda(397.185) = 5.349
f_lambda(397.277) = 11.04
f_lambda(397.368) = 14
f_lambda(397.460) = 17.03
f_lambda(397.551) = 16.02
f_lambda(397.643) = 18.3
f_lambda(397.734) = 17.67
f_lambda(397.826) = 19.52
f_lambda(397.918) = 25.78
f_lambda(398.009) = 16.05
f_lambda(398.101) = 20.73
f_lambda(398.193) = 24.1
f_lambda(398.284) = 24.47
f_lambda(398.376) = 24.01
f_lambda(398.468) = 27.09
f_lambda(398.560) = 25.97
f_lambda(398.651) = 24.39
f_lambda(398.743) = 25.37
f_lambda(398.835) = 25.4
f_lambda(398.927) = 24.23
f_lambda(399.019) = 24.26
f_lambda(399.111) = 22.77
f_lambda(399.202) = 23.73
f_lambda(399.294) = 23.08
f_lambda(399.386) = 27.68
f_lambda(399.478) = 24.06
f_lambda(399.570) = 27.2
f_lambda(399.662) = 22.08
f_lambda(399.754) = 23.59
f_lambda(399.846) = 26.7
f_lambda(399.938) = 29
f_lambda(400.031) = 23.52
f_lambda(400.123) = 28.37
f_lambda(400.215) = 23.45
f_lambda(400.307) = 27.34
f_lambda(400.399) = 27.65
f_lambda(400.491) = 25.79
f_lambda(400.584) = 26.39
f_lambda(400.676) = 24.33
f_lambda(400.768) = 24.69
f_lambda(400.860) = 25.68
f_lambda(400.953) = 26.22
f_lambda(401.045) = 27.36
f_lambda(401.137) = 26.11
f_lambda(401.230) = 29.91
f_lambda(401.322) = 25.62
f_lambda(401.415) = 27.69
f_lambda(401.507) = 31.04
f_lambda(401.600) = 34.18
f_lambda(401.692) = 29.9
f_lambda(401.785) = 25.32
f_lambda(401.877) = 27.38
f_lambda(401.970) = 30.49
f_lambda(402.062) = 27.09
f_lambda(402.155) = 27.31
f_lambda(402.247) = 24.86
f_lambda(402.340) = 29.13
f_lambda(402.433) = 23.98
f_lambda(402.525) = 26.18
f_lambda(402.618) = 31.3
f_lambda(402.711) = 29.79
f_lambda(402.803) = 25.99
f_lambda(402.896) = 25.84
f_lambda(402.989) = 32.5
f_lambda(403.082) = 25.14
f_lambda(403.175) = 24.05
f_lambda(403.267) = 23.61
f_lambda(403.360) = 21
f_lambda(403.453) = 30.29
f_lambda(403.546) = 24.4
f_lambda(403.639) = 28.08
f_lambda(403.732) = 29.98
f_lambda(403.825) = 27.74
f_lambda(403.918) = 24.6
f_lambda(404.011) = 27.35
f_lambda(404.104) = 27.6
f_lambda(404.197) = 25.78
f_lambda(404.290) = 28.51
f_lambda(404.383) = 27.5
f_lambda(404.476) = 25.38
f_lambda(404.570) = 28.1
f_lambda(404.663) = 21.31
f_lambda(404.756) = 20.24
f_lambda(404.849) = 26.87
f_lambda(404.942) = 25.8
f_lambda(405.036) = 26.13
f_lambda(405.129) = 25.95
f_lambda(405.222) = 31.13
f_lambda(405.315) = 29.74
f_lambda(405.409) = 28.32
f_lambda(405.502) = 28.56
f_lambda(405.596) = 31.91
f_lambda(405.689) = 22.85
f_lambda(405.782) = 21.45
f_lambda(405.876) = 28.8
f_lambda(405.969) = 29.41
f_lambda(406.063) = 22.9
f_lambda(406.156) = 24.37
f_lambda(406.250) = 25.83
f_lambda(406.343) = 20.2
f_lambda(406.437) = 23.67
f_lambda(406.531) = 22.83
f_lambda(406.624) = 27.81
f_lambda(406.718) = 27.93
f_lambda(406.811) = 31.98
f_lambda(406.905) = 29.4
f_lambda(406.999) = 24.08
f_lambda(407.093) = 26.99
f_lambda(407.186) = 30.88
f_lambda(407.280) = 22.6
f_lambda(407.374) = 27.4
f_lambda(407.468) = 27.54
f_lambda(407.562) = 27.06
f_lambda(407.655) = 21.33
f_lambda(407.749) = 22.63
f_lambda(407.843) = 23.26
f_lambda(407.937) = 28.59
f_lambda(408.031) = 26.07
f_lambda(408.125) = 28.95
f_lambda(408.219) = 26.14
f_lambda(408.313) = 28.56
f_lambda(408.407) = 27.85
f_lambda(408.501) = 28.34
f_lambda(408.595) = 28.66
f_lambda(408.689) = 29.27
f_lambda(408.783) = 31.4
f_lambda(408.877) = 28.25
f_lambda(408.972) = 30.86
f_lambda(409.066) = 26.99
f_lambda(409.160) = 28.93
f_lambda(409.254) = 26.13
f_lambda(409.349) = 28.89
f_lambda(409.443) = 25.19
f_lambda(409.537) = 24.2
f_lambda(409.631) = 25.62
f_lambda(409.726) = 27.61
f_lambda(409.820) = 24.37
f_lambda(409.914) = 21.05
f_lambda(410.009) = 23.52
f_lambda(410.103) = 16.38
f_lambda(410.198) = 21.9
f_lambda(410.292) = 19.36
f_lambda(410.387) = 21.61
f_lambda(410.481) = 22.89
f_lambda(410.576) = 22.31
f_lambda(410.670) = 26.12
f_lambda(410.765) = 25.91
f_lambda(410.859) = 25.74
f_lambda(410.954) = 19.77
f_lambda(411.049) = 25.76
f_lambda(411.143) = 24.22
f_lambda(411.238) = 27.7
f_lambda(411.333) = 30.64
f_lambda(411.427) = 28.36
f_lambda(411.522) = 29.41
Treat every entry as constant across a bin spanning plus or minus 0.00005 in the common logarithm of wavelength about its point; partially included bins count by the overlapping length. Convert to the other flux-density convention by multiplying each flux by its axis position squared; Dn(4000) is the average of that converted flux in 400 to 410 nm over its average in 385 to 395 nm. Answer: 1.65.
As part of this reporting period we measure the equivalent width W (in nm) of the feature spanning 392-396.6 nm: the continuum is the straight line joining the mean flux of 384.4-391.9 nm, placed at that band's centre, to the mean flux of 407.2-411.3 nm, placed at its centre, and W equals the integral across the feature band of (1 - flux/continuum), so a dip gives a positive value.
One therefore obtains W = 0.89 nm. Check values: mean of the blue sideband 18.4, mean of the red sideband 25.6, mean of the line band 16.6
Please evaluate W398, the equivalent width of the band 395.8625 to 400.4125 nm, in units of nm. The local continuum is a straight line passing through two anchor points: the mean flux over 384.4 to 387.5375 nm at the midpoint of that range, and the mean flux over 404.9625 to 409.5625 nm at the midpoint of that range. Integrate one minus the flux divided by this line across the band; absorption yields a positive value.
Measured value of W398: 0.64 nm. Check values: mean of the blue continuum 17.8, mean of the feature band 19.9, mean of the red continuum 26.9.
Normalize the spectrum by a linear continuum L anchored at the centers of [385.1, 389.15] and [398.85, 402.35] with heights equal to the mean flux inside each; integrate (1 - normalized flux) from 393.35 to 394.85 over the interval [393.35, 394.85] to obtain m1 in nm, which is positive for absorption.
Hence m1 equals 0.43 nm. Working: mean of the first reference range 17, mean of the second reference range 26.4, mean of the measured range 15.7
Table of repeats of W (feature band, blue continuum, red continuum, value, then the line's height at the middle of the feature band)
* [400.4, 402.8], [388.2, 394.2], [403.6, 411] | -0.487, 22.8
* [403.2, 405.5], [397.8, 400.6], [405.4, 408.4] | -0.068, 25.7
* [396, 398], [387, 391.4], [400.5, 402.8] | 0.836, 24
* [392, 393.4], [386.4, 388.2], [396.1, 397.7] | 0.103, 15.3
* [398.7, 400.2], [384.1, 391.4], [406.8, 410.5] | -0.171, 22.5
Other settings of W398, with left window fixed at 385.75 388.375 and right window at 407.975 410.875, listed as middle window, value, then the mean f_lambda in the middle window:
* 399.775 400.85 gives -0.18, 26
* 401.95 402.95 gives -0.18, 27.4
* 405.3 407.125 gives -0.13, 26.4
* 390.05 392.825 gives -0.15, 20.1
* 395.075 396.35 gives 0.06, 19.7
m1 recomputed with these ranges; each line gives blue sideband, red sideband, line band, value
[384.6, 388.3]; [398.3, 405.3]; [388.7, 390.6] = 0.10 nm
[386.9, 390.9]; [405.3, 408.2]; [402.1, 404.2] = -0.20 nm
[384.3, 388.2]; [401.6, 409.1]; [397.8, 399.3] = 0.00 nm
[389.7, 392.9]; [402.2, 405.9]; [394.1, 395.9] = 0.08 nm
